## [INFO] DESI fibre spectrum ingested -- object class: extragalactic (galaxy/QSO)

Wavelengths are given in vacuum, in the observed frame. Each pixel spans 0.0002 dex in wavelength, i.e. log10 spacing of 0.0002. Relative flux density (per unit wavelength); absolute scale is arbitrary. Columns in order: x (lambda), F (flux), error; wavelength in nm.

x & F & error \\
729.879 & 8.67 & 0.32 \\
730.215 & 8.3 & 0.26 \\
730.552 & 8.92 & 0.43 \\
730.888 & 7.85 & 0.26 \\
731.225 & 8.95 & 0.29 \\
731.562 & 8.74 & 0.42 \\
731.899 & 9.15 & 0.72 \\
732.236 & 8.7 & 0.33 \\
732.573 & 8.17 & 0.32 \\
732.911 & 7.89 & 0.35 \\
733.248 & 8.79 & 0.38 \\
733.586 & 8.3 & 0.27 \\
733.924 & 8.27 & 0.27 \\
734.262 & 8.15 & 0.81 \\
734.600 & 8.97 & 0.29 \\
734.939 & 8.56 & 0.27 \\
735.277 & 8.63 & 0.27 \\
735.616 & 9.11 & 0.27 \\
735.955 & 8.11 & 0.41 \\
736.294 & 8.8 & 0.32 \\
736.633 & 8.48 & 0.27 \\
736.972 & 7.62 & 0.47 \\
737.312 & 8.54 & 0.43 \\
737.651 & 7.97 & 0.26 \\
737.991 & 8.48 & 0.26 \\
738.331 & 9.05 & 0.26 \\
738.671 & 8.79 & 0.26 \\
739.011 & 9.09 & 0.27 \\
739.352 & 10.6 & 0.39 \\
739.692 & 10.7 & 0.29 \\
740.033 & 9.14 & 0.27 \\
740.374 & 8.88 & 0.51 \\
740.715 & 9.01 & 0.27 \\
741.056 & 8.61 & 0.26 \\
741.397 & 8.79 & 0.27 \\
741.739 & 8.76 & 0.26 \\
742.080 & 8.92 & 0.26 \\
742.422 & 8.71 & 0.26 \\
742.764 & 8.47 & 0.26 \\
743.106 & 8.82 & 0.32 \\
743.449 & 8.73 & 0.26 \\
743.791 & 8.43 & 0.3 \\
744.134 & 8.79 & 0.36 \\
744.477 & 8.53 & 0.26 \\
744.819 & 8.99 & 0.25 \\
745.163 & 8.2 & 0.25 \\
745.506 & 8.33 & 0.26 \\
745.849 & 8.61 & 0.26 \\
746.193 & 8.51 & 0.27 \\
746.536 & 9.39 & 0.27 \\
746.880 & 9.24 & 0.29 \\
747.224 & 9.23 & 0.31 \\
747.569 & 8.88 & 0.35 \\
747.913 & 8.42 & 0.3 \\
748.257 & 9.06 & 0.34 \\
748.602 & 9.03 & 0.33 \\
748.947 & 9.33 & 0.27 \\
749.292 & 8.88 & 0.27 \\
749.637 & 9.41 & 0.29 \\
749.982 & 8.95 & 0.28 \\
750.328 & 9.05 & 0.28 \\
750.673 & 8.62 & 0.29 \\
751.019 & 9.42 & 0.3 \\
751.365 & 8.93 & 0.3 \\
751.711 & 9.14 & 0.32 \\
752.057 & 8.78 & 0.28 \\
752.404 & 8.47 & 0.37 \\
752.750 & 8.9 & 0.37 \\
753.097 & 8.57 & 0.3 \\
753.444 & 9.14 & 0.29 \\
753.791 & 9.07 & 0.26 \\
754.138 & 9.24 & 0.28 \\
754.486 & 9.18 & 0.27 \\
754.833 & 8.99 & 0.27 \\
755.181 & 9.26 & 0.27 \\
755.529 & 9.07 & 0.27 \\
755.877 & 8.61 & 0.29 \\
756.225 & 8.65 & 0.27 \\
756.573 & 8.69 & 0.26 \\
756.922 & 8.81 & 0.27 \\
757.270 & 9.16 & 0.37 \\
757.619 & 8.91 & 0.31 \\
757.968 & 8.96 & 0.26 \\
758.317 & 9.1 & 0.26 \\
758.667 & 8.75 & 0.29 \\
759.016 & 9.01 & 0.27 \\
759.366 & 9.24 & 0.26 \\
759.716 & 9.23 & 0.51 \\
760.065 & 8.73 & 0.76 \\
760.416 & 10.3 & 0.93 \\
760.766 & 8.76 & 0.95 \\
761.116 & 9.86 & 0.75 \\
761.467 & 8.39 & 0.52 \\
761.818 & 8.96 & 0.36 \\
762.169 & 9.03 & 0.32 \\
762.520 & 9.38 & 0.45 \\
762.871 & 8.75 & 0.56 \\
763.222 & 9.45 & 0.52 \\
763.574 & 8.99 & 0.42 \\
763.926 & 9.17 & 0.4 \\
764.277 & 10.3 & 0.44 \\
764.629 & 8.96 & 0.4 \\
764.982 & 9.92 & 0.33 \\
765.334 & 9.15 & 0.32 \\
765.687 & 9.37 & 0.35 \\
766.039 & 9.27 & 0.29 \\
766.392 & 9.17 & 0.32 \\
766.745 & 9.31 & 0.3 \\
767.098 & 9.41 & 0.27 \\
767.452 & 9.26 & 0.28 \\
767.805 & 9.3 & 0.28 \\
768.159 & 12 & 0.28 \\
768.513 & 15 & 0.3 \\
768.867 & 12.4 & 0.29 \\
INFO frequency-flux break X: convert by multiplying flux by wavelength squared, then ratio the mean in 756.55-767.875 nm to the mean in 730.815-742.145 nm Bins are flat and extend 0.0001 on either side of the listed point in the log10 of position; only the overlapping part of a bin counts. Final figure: 1.13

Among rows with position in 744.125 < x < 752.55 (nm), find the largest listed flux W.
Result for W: 9.42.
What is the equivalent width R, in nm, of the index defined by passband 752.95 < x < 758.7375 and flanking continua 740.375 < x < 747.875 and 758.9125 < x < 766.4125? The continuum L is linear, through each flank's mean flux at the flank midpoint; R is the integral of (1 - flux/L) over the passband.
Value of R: 0.07 nm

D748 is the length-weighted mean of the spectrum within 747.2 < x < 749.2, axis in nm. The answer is 8.97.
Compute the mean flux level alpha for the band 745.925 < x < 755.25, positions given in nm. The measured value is 9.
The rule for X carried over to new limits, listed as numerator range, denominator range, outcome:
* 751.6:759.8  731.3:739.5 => 1.10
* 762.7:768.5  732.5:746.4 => 1.19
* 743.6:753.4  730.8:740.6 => 1.05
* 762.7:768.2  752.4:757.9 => 1.08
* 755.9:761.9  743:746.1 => 1.09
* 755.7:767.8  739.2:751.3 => 1.07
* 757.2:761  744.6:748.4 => 1.07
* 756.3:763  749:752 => 1.02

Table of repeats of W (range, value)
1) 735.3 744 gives 10.7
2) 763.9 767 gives 10.3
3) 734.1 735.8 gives 9.11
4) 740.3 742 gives 9.01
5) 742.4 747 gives 9.39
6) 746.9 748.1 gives 9.23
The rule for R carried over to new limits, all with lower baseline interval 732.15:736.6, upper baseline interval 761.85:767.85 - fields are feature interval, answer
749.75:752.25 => -0.017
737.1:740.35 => -0.193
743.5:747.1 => 0.029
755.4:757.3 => 0.057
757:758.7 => 0.024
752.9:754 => 0.007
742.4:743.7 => 0.009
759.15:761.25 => -0.037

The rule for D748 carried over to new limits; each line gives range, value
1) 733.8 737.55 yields 8.47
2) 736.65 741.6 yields 8.93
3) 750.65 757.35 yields 8.94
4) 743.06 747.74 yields 8.76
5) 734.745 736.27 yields 8.62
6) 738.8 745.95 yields 8.91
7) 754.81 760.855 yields 9.02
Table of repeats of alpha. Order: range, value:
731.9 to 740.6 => 8.72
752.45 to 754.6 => 8.98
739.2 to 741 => 9.59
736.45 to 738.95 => 8.45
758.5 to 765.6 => 9.22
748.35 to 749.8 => 9.15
